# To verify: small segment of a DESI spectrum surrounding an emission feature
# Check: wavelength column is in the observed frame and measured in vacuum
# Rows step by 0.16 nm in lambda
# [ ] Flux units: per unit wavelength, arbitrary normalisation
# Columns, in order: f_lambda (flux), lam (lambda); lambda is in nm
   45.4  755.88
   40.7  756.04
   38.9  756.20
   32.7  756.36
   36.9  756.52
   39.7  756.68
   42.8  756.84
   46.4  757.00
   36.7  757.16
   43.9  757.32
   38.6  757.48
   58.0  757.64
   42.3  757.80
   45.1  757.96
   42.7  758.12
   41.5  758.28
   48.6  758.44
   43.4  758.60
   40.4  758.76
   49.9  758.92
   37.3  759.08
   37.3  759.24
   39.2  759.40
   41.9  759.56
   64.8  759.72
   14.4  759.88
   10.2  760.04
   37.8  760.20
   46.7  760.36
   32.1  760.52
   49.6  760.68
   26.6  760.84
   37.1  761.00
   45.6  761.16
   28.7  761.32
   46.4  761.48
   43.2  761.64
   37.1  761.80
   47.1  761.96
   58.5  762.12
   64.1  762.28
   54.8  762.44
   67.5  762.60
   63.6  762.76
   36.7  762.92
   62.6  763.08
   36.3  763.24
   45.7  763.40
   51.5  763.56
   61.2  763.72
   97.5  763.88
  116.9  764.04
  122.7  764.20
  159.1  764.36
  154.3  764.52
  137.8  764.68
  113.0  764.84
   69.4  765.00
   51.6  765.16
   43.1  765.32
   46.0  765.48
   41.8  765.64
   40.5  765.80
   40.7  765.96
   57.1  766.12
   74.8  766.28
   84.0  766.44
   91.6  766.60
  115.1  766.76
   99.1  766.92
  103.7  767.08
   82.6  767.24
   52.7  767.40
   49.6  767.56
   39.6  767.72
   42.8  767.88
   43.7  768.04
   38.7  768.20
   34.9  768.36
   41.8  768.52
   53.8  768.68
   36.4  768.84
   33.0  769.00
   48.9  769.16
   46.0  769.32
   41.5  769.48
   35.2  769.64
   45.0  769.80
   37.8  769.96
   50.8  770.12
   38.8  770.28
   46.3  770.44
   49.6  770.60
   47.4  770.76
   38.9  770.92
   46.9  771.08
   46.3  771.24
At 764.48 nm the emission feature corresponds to Halpha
